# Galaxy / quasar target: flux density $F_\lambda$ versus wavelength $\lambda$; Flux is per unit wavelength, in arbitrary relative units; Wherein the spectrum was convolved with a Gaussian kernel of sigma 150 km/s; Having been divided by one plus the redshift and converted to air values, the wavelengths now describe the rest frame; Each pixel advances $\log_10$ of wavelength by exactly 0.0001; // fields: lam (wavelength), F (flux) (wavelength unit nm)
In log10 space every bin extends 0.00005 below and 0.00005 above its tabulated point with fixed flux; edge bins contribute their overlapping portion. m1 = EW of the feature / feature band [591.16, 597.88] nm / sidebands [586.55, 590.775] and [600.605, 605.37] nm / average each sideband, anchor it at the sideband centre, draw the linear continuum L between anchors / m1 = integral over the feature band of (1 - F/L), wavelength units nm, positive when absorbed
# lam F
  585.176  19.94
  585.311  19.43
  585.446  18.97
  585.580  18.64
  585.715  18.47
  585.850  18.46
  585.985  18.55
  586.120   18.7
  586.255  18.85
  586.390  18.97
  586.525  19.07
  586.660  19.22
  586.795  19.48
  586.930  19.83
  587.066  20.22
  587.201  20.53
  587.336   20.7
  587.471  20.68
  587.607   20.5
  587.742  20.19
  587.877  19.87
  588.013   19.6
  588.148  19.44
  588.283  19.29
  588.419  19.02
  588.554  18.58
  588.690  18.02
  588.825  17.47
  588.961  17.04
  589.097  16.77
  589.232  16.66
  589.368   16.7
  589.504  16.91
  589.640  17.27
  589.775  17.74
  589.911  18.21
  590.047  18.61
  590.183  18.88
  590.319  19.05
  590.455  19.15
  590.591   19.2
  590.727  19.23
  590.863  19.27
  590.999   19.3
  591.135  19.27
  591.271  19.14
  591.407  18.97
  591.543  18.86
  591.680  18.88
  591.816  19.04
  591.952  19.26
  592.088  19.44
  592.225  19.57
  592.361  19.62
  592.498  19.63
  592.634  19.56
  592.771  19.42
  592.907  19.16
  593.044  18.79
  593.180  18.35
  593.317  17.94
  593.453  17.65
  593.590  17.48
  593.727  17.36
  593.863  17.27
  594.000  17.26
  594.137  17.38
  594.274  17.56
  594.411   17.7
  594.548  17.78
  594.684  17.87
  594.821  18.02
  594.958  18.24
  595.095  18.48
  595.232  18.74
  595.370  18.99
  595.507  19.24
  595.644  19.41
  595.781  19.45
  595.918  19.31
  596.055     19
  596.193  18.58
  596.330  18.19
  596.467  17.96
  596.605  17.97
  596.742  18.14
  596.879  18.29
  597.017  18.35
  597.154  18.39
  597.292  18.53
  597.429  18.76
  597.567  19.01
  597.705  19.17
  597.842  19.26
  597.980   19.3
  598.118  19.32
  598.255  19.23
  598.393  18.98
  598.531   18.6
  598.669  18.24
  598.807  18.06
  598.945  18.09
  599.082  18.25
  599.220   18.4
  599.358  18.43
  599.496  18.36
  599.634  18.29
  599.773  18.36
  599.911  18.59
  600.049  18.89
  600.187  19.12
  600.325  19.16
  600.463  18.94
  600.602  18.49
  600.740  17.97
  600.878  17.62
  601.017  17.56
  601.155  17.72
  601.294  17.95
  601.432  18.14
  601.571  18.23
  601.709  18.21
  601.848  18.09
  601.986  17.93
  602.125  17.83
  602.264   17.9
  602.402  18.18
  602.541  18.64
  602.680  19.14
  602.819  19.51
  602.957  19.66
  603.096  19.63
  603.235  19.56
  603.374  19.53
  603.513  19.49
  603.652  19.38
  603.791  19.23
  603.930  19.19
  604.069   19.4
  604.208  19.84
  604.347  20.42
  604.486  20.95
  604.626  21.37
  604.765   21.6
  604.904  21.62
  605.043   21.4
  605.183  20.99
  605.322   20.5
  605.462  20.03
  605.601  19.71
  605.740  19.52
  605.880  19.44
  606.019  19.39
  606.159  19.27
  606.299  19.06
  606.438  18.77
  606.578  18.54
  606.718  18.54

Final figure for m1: 0.15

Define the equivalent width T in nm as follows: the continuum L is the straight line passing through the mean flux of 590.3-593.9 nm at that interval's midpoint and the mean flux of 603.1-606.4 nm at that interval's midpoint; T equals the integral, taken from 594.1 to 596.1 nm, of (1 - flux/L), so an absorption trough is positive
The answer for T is 0.07 nm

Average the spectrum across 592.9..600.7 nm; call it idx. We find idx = 18.5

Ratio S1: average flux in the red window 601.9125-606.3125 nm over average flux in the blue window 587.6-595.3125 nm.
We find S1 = 1.1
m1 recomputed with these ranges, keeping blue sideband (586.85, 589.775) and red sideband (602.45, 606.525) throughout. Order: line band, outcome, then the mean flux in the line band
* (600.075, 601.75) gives 0.115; 18.3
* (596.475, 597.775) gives 0.060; 18.5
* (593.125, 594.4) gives 0.105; 17.6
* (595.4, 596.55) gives 0.025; 18.9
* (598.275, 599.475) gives 0.066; 18.4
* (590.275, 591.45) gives -0.013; 19.2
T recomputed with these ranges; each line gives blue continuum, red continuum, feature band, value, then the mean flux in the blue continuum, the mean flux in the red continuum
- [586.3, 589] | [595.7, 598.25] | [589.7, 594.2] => 0.09 nm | 19.4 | 18.7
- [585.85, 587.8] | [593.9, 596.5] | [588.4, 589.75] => 0.13 nm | 19.6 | 18.4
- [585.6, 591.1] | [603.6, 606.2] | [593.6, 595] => 0.12 nm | 18.8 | 20.2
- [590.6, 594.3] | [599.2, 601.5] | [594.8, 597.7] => -0.02 nm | 18.7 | 18.3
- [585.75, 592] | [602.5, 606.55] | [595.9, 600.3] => 0.19 nm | 18.9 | 19.9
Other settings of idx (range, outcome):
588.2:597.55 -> 18.5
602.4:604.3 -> 19.4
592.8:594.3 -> 17.9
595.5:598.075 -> 18.7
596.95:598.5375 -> 18.9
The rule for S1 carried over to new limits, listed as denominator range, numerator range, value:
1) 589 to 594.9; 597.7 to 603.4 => 1.01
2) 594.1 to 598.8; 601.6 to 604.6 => 1.03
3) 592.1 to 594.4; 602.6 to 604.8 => 1.08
